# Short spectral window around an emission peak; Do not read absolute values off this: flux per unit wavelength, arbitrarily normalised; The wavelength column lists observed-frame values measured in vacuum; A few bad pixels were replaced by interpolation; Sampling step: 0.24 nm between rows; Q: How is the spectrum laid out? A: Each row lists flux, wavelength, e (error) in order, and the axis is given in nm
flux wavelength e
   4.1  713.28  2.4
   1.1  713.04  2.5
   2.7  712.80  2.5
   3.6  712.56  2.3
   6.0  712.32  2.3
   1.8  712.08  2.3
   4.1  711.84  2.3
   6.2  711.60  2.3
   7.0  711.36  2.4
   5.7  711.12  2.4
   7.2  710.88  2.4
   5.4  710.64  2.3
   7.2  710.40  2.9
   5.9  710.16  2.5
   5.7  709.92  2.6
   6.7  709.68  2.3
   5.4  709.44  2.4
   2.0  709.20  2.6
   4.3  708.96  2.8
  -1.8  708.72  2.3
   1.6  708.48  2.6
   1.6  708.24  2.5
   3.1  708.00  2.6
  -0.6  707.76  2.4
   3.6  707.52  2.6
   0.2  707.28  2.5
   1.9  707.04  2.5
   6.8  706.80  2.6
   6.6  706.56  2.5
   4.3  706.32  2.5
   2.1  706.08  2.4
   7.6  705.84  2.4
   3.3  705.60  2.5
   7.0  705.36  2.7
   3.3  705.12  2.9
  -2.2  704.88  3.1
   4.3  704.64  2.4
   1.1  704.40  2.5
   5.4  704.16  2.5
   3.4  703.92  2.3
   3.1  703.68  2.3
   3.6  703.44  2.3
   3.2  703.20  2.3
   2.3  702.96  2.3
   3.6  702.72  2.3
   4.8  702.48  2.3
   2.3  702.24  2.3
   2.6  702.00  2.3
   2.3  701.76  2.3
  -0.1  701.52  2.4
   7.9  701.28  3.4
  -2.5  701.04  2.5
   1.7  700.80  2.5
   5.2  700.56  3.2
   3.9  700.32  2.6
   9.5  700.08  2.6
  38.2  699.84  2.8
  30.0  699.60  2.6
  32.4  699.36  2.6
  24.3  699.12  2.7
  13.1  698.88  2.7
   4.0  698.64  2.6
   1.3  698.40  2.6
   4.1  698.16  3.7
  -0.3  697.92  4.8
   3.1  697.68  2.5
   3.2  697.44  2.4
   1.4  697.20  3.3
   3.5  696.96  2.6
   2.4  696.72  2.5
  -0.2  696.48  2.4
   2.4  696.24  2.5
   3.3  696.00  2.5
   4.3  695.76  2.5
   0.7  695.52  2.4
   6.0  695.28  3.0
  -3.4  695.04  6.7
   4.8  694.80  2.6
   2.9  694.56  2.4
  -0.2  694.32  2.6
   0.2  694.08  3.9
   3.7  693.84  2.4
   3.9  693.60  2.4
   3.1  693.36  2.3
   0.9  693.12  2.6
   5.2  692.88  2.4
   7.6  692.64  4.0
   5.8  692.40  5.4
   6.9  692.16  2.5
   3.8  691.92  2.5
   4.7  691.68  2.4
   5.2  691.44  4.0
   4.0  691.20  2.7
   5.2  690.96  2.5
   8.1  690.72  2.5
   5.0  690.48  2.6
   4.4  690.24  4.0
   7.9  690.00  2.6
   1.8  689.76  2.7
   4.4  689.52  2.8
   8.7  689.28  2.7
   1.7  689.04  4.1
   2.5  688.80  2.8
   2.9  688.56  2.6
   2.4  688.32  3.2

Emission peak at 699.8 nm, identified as [O II]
